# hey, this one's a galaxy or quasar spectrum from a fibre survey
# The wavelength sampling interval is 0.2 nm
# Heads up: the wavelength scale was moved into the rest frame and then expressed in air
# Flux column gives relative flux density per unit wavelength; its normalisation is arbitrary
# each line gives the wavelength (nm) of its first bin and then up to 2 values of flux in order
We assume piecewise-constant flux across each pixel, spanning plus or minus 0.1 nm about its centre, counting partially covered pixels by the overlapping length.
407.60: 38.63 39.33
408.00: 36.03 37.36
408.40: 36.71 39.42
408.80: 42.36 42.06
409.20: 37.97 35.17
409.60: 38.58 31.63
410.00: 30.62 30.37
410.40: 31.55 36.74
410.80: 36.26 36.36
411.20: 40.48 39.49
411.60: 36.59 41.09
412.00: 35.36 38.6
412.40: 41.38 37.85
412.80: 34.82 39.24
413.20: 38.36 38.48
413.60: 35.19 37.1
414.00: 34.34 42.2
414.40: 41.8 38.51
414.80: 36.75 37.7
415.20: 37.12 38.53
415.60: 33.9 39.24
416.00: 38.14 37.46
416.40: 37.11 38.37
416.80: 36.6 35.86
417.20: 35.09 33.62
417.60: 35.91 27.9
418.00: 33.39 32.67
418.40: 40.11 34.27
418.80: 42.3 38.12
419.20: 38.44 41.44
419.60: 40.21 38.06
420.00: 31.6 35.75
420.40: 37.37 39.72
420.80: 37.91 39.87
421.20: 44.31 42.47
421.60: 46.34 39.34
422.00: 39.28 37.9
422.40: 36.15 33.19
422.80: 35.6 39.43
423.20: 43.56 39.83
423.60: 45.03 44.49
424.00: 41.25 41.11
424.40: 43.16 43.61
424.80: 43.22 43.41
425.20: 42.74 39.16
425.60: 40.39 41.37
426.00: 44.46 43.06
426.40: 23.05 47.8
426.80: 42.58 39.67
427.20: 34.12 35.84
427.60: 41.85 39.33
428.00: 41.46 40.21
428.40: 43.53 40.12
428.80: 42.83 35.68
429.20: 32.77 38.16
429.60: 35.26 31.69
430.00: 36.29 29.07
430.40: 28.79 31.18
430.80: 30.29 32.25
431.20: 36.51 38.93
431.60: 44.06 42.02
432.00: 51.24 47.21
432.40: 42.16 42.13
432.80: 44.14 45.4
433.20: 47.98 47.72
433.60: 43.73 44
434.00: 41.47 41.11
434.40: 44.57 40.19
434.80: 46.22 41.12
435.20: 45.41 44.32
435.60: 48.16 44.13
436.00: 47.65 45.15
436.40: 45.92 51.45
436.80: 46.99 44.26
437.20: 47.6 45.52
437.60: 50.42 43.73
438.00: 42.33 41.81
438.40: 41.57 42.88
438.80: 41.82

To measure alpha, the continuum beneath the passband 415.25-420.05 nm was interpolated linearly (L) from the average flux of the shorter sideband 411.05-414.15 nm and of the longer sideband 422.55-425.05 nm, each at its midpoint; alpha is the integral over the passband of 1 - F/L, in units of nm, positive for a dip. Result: 0.35 nm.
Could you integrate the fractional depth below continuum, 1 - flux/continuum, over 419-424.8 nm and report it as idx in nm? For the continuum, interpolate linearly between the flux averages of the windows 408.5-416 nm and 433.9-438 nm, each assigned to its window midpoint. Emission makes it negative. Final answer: 0.10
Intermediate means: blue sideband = 37.4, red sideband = 45.2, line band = 39.9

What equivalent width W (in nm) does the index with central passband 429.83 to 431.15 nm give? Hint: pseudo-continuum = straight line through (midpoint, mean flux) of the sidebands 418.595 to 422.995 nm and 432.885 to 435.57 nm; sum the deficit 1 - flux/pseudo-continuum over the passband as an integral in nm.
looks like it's 0.34 nm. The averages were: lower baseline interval 38.7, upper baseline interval 44.2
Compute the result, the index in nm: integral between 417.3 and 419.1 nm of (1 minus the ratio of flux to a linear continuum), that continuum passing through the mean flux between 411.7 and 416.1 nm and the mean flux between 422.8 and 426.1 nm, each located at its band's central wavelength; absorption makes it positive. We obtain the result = 0.195 nm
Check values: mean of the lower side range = 38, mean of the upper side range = 42.1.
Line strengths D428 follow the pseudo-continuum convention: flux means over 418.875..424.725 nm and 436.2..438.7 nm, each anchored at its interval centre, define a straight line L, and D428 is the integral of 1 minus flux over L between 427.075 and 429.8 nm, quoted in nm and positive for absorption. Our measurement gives 0.25 nm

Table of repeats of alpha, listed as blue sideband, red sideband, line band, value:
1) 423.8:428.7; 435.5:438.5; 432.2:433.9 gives -0.03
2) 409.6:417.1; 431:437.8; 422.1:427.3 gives 0.10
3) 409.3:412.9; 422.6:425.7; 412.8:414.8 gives -0.04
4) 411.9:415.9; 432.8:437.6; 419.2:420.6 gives 0.08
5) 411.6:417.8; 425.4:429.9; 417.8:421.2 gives 0.04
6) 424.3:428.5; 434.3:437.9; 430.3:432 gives 0.27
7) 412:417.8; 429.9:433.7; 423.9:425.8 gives -0.15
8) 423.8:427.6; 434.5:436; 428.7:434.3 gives 0.47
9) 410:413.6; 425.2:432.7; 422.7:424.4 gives -0.15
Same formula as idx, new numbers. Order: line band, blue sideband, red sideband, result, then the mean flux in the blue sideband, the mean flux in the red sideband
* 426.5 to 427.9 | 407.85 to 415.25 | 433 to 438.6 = 0.07 nm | 37.4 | 45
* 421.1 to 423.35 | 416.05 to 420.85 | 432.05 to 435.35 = -0.08 nm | 36.6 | 44.1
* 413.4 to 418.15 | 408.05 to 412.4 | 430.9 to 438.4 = 0.25 nm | 37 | 44.3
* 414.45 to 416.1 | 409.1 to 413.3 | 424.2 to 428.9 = 0.00 nm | 36.6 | 40.7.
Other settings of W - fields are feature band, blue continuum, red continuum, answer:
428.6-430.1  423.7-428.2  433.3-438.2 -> 0.21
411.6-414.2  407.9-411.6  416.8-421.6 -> -0.06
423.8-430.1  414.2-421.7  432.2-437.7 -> 0.29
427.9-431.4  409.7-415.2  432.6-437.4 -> 0.60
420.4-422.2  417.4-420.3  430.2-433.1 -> -0.19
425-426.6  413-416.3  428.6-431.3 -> -0.22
